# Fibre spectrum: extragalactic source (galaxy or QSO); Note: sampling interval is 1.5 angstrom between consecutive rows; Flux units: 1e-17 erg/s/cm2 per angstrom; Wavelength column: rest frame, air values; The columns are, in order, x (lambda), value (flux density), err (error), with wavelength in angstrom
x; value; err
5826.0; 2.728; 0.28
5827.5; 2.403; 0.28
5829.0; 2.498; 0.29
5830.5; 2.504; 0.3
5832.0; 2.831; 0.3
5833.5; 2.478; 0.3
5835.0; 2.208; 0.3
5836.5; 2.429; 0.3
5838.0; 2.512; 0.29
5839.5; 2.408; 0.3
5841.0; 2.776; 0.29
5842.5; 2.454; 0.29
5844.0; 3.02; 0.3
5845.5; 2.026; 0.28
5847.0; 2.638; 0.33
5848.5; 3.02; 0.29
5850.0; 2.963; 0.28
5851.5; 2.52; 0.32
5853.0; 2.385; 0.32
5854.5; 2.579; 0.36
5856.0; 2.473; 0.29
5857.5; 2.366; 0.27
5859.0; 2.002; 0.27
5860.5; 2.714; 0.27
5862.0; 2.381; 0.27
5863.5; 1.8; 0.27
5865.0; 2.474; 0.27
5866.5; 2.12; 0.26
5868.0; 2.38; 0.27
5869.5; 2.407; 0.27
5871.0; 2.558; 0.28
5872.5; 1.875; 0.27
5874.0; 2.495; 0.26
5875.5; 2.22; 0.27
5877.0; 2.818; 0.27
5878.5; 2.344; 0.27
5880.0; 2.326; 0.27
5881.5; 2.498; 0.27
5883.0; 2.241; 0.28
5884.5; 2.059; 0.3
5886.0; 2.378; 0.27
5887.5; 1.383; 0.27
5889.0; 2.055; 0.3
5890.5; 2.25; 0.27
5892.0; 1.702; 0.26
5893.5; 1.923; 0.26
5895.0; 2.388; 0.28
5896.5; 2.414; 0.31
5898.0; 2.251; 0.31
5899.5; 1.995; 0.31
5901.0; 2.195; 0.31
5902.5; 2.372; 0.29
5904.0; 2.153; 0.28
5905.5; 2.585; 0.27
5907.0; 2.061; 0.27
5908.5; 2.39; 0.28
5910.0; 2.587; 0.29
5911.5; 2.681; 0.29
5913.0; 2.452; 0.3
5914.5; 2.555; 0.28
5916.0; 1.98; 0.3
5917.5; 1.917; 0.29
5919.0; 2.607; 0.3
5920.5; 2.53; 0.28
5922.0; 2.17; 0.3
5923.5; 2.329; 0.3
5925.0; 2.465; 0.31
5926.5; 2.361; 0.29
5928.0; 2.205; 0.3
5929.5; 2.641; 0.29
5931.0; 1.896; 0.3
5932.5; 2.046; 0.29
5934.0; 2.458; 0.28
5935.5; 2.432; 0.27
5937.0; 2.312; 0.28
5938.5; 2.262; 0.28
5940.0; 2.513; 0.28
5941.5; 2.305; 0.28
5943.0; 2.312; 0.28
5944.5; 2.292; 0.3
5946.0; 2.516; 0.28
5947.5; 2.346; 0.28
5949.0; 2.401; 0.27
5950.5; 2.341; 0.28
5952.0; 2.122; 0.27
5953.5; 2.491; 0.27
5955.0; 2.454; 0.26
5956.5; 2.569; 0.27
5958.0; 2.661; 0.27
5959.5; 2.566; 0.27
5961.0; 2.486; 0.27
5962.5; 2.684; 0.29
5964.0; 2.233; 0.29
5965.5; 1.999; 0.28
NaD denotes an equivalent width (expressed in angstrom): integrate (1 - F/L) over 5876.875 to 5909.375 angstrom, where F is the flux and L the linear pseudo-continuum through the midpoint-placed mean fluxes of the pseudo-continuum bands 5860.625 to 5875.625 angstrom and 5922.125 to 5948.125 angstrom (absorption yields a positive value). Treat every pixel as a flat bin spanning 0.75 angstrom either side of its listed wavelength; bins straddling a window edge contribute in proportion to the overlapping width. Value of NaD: 1.39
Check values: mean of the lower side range 2.29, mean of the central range 2.21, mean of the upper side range 2.33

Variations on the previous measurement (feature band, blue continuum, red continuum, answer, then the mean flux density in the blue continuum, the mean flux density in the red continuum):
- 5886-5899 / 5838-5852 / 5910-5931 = 2.13 angstrom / 2.64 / 2.37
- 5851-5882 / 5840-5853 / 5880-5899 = 0.54 angstrom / 2.66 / 2.13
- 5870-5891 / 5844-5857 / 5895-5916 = 1.80 angstrom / 2.6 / 2.35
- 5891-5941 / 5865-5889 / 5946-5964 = 1.44 angstrom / 2.27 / 2.46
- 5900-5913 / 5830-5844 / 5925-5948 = 0.10 angstrom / 2.54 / 2.33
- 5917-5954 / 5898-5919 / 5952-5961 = 1.35 angstrom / 2.31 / 2.51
